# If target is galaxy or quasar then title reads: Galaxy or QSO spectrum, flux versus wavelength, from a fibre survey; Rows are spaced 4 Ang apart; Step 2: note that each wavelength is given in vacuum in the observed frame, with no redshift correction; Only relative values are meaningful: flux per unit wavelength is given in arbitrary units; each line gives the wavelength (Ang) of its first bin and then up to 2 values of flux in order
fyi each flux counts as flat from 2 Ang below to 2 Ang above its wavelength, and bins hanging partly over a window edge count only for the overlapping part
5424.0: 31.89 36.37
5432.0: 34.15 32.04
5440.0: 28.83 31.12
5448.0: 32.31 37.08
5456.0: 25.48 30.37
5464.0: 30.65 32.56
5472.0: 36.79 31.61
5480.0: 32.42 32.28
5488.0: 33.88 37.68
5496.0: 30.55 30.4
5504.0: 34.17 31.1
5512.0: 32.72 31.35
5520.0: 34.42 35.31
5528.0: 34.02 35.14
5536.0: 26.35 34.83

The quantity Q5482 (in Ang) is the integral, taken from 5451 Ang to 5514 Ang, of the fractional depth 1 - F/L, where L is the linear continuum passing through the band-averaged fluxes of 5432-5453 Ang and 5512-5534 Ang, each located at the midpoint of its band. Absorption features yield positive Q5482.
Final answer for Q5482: 1.3 Ang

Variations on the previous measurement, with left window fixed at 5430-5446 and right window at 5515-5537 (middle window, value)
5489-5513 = -0.1 Ang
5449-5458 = 0.1 Ang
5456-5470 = 0.7 Ang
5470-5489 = -0.6 Ang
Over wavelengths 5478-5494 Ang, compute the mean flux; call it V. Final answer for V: 34.1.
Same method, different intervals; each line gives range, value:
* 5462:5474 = 33.3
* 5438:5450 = 30.8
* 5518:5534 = 34.7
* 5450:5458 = 31.3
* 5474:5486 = 32.1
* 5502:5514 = 32.7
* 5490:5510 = 32.8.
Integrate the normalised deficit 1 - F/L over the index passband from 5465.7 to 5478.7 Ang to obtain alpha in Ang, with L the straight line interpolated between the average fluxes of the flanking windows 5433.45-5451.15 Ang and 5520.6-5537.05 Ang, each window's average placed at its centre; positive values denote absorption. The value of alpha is -0.6 Ang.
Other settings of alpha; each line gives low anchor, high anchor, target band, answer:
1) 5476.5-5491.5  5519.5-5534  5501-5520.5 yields 0.96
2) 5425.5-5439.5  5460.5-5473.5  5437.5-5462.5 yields 1.74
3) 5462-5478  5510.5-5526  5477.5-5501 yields 0.13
